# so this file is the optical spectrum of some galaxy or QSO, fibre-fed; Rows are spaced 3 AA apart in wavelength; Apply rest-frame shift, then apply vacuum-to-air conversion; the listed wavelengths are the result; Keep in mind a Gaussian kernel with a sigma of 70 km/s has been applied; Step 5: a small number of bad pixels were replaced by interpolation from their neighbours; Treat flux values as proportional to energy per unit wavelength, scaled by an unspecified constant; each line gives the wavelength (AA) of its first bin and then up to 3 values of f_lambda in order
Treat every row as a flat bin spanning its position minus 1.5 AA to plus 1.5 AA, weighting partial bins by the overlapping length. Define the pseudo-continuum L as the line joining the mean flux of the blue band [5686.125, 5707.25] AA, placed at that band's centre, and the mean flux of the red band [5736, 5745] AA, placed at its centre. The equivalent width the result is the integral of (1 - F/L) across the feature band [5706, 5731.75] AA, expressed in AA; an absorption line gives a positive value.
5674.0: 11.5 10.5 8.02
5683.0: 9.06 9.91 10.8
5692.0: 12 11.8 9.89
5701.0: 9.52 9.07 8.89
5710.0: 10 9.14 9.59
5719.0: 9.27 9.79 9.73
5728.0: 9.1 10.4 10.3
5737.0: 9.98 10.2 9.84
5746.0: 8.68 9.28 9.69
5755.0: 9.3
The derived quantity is 1.52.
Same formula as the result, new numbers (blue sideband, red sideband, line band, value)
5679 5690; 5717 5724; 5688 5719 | -1.7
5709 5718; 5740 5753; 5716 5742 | -0.9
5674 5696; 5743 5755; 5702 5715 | 0.9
